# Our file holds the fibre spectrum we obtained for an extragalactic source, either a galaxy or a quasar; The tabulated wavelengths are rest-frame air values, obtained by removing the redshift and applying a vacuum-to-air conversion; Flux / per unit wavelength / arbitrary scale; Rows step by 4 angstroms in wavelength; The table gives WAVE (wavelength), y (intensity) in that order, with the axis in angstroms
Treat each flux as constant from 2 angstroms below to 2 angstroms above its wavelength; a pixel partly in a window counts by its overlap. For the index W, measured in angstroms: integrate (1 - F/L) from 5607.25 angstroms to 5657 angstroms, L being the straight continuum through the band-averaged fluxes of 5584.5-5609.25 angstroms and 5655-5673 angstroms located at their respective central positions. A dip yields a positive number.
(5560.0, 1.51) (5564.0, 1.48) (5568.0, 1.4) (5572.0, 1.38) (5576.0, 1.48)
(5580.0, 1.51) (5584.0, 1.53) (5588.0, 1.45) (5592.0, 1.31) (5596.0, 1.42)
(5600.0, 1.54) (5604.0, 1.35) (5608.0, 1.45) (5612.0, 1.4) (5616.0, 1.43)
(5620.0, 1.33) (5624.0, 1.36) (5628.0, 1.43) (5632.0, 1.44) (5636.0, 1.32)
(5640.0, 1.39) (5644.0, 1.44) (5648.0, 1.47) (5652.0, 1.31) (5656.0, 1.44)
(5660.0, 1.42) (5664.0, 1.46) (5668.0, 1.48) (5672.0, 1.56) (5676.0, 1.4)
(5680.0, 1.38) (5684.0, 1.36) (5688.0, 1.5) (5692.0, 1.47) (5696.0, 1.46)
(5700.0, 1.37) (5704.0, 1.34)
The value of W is 1.7 angstroms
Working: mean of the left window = 1.43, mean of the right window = 1.47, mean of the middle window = 1.4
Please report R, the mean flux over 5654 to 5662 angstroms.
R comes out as 1.43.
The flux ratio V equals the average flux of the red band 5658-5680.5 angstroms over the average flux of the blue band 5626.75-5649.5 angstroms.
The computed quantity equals 1.0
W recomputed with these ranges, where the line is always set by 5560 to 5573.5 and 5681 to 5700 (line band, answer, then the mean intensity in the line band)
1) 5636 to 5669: 0.4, 1.42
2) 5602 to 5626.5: 0.8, 1.39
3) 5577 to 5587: -0.5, 1.51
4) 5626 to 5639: 0.4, 1.4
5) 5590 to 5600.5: 0.2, 1.41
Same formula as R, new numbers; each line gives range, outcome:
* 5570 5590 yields 1.47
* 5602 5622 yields 1.39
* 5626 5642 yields 1.39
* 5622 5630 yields 1.4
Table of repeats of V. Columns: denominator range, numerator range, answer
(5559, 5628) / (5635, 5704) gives 1.00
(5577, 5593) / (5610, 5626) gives 0.94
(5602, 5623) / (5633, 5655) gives 1.00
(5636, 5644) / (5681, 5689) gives 1.02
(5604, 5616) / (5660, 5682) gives 1.03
